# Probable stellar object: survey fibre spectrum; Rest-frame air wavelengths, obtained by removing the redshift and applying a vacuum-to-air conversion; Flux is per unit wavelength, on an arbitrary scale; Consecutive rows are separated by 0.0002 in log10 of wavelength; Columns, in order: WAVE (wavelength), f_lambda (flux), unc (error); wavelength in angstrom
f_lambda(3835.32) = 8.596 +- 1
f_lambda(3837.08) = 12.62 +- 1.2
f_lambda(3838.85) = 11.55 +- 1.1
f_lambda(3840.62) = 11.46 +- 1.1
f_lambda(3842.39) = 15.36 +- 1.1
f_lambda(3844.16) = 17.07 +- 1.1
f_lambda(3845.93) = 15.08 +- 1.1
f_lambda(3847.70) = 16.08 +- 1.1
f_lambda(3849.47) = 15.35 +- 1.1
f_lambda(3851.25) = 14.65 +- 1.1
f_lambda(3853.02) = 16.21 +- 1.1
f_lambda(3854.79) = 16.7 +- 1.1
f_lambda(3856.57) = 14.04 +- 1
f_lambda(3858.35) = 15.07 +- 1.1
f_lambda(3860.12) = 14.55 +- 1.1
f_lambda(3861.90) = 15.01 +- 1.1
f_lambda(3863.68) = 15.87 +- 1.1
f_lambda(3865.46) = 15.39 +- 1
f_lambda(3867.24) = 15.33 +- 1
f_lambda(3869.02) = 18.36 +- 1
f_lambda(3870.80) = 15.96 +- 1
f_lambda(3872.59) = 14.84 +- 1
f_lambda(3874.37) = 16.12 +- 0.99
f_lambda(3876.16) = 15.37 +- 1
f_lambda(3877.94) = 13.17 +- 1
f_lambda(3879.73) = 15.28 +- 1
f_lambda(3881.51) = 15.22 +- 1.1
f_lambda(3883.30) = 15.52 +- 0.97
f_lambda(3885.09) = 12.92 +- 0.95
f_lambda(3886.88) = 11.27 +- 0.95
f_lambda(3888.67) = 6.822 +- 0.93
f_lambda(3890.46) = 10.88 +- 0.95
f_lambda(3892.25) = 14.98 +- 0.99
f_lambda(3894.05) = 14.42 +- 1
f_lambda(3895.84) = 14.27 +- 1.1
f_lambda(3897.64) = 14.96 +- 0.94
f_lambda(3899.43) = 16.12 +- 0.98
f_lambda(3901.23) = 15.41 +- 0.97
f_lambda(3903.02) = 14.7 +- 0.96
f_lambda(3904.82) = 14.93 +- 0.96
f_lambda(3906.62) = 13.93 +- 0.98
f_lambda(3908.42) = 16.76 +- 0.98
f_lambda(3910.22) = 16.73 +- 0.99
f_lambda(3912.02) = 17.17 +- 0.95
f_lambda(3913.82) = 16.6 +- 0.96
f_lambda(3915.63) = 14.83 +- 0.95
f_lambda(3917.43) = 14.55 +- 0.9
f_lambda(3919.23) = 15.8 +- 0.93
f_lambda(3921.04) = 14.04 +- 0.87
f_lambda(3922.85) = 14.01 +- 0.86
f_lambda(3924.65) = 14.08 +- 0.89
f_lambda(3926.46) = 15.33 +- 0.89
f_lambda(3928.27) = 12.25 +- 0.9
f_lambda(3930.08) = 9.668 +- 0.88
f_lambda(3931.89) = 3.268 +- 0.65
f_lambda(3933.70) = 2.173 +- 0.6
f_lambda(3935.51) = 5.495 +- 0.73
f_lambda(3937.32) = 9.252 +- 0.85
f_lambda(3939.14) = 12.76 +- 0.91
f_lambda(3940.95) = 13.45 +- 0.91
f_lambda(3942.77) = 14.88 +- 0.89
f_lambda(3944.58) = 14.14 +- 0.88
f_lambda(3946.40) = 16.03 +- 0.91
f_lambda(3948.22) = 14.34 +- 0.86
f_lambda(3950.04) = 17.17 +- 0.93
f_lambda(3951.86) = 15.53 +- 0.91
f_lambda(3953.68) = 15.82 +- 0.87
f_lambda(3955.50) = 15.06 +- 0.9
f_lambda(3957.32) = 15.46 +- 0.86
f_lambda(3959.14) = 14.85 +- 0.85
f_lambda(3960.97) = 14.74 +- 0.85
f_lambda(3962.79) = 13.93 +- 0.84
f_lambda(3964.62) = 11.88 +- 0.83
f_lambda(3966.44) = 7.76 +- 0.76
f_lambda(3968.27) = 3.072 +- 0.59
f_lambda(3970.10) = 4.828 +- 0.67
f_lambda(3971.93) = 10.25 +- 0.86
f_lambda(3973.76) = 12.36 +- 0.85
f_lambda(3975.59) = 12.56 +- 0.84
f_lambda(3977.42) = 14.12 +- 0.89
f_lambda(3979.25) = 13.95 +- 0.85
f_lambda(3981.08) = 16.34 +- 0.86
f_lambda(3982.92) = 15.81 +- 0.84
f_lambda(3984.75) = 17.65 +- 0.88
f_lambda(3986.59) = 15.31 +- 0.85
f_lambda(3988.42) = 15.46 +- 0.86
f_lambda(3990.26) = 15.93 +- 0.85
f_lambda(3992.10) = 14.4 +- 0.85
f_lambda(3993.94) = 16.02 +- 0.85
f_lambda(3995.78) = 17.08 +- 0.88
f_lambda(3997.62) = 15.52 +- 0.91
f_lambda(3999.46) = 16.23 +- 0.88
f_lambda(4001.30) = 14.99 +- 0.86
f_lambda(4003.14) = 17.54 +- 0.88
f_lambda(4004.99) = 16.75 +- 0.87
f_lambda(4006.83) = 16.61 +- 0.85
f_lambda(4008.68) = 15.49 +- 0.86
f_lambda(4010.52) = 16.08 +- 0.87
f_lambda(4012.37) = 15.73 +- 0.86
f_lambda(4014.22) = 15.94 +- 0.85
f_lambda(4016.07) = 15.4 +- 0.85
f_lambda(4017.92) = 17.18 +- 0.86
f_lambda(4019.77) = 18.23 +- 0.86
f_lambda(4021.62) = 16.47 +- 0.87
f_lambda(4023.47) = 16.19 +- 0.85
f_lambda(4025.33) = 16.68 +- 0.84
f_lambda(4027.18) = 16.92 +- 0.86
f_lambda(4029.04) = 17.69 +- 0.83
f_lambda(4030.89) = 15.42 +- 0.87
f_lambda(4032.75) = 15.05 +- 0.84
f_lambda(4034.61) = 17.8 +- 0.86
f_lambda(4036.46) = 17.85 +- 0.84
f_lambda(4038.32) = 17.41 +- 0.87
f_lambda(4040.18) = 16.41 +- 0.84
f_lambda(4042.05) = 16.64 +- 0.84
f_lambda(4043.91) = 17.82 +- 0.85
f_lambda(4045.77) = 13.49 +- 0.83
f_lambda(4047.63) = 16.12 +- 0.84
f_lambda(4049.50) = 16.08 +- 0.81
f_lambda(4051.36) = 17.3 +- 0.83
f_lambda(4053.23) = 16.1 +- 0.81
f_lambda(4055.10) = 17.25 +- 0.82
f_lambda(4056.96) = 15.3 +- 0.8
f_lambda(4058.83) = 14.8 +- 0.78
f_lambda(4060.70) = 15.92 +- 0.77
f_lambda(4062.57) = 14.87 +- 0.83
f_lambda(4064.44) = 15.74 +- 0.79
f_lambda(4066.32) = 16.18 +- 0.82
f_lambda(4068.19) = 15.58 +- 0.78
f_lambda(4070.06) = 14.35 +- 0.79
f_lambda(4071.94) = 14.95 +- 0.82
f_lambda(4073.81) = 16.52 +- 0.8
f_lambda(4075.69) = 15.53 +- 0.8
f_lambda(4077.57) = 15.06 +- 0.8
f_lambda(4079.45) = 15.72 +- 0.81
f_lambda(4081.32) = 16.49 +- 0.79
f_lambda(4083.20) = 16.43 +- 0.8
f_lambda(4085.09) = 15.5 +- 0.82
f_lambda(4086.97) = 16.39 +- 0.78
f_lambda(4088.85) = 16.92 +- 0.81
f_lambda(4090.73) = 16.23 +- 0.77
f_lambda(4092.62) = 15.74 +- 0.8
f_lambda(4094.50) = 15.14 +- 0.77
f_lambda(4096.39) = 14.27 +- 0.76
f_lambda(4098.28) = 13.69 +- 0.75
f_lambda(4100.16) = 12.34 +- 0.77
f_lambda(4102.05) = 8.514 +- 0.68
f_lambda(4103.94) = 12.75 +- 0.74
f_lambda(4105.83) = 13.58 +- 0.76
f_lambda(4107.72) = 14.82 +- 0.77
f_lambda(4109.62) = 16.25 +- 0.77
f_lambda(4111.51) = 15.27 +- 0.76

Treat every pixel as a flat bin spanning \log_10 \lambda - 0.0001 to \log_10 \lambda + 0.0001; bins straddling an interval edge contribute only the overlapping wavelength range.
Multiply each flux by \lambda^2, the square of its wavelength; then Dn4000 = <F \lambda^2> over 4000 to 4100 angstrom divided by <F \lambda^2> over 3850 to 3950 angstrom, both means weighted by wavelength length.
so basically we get 1.2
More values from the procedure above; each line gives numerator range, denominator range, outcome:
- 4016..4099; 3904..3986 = 1.30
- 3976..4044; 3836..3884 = 1.16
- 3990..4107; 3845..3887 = 1.14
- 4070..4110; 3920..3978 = 1.33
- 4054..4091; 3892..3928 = 1.13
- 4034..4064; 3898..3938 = 1.33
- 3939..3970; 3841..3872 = 0.90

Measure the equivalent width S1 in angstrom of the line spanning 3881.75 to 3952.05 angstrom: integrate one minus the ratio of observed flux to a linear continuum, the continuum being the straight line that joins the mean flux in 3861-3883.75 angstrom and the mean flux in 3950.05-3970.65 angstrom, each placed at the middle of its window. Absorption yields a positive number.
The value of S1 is 2.9 angstrom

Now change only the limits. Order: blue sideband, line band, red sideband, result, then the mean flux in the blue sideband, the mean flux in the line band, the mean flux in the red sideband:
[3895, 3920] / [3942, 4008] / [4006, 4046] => 7.4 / 15.5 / 14.3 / 16.5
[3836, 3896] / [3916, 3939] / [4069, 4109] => 5.7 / 14.5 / 11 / 14.8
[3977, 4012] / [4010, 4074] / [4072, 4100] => -2.0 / 15.9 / 16.2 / 15.6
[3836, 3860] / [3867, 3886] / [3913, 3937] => -2.4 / 14.7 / 15.3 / 11.6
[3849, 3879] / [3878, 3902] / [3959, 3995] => 1.9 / 15.4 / 13.7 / 13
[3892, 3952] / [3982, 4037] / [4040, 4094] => -4.8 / 13.6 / 16.3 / 15.9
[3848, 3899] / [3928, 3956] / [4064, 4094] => 5.8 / 14.6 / 11.9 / 15.8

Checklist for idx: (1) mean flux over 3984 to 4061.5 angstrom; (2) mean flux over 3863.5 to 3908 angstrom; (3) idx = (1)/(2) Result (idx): 1.12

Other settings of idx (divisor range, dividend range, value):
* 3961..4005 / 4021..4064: 1.19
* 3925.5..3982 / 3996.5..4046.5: 1.37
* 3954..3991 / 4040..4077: 1.21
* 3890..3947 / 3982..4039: 1.22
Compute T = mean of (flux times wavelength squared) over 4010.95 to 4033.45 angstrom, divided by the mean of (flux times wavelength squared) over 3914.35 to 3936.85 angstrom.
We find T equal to 1.52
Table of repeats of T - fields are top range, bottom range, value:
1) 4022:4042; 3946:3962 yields 1.13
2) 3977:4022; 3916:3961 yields 1.28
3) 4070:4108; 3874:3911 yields 1.15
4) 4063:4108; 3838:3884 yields 1.10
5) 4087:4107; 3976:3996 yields 0.96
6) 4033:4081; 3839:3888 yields 1.18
